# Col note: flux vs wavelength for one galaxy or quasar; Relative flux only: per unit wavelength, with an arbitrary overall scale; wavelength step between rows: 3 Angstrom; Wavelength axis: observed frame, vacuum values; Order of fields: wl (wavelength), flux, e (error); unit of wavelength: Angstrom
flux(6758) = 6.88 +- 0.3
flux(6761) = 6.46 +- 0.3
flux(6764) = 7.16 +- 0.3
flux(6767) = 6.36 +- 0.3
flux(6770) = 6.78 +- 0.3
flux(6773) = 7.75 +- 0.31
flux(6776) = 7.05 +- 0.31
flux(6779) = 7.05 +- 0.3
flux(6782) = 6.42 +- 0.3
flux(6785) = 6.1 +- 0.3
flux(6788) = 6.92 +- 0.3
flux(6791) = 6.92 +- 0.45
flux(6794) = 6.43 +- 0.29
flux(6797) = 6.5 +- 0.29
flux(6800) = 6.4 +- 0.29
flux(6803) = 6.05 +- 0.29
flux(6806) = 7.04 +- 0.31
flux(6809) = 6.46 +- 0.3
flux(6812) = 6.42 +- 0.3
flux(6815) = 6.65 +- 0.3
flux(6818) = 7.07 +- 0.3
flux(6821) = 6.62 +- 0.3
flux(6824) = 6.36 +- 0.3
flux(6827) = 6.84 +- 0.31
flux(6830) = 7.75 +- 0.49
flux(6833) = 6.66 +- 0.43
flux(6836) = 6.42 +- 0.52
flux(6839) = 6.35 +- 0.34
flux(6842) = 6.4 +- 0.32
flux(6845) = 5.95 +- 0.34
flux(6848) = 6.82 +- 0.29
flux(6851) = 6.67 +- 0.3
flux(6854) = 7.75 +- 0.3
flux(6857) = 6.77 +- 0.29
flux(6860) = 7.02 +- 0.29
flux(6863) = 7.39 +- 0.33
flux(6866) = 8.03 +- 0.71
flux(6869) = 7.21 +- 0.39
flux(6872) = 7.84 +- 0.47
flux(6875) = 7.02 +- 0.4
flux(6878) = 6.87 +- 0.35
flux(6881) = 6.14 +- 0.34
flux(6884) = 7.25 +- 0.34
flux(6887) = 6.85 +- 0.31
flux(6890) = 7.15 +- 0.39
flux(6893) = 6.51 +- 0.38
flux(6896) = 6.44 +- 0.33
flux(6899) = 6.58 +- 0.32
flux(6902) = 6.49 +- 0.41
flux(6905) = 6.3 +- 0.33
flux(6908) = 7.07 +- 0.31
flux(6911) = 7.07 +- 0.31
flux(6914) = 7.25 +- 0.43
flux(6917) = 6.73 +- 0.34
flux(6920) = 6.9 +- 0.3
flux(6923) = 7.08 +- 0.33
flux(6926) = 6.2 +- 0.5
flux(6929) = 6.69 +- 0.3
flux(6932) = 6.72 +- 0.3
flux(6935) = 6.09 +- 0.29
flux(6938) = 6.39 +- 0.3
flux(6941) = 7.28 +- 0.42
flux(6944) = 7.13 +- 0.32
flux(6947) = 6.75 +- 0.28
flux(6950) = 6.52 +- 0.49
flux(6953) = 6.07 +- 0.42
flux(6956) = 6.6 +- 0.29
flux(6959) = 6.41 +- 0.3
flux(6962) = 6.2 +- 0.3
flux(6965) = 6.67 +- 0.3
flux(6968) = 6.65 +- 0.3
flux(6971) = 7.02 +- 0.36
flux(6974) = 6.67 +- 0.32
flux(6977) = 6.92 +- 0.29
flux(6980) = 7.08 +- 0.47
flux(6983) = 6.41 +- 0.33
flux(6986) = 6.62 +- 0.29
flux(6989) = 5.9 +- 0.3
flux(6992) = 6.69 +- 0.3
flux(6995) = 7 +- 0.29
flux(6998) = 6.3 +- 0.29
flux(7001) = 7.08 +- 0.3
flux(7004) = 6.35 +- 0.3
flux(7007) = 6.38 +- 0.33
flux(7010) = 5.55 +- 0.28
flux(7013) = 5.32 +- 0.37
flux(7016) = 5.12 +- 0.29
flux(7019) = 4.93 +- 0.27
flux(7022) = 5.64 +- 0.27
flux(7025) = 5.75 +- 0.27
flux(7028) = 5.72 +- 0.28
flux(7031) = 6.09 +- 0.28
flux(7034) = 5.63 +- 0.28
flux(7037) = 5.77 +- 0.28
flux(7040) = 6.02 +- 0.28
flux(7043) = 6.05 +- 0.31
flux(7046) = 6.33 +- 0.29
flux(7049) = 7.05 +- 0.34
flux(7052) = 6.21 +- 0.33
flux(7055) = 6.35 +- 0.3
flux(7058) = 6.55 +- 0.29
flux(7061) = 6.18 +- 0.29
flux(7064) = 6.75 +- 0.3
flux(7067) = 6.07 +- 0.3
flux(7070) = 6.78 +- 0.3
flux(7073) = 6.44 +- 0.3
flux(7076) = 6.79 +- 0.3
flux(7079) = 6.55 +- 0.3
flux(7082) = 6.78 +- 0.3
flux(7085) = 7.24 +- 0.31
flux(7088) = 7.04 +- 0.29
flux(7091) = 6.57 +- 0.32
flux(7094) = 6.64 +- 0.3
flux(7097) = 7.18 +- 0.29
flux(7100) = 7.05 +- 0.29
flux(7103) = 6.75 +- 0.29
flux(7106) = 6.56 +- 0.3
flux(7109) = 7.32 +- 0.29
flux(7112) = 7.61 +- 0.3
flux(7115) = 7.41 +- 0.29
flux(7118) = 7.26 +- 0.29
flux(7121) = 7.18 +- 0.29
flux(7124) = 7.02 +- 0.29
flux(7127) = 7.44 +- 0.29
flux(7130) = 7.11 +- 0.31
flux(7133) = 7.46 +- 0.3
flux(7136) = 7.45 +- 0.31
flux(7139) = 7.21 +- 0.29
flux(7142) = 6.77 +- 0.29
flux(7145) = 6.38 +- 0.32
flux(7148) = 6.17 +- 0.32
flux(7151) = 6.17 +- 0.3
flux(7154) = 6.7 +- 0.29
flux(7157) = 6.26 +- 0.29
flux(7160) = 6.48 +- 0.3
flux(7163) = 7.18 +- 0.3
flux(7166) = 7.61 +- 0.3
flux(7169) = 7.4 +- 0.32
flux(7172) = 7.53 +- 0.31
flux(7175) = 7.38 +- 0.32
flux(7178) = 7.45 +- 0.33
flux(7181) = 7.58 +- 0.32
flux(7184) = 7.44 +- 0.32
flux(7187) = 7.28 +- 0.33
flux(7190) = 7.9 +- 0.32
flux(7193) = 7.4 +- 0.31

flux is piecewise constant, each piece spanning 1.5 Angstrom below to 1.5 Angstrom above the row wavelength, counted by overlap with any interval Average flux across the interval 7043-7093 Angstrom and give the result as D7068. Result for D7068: 6.59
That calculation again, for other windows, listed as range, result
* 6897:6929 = 6.76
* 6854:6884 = 7.18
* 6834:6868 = 6.87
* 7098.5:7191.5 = 7.11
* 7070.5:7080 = 6.62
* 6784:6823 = 6.59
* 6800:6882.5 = 6.83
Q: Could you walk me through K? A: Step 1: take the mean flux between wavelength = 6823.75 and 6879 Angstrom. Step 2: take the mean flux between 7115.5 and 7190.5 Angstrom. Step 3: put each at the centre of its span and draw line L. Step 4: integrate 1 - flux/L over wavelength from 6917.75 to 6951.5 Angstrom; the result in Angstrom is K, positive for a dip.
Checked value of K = 1.4 Angstrom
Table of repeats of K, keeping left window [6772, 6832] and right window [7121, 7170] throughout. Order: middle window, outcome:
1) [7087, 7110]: 0.08 Angstrom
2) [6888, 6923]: 0.02 Angstrom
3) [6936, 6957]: 0.46 Angstrom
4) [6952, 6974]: 0.92 Angstrom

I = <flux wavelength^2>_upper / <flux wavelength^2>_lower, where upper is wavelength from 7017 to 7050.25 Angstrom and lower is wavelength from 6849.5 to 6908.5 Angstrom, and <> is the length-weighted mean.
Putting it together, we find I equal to 0.9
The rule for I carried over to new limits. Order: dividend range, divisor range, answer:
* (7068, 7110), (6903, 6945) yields 1.06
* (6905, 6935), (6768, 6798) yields 1.04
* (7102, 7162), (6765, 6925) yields 1.11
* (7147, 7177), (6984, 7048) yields 1.20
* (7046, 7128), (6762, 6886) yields 1.08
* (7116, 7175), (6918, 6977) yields 1.12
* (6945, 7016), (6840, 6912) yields 0.97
